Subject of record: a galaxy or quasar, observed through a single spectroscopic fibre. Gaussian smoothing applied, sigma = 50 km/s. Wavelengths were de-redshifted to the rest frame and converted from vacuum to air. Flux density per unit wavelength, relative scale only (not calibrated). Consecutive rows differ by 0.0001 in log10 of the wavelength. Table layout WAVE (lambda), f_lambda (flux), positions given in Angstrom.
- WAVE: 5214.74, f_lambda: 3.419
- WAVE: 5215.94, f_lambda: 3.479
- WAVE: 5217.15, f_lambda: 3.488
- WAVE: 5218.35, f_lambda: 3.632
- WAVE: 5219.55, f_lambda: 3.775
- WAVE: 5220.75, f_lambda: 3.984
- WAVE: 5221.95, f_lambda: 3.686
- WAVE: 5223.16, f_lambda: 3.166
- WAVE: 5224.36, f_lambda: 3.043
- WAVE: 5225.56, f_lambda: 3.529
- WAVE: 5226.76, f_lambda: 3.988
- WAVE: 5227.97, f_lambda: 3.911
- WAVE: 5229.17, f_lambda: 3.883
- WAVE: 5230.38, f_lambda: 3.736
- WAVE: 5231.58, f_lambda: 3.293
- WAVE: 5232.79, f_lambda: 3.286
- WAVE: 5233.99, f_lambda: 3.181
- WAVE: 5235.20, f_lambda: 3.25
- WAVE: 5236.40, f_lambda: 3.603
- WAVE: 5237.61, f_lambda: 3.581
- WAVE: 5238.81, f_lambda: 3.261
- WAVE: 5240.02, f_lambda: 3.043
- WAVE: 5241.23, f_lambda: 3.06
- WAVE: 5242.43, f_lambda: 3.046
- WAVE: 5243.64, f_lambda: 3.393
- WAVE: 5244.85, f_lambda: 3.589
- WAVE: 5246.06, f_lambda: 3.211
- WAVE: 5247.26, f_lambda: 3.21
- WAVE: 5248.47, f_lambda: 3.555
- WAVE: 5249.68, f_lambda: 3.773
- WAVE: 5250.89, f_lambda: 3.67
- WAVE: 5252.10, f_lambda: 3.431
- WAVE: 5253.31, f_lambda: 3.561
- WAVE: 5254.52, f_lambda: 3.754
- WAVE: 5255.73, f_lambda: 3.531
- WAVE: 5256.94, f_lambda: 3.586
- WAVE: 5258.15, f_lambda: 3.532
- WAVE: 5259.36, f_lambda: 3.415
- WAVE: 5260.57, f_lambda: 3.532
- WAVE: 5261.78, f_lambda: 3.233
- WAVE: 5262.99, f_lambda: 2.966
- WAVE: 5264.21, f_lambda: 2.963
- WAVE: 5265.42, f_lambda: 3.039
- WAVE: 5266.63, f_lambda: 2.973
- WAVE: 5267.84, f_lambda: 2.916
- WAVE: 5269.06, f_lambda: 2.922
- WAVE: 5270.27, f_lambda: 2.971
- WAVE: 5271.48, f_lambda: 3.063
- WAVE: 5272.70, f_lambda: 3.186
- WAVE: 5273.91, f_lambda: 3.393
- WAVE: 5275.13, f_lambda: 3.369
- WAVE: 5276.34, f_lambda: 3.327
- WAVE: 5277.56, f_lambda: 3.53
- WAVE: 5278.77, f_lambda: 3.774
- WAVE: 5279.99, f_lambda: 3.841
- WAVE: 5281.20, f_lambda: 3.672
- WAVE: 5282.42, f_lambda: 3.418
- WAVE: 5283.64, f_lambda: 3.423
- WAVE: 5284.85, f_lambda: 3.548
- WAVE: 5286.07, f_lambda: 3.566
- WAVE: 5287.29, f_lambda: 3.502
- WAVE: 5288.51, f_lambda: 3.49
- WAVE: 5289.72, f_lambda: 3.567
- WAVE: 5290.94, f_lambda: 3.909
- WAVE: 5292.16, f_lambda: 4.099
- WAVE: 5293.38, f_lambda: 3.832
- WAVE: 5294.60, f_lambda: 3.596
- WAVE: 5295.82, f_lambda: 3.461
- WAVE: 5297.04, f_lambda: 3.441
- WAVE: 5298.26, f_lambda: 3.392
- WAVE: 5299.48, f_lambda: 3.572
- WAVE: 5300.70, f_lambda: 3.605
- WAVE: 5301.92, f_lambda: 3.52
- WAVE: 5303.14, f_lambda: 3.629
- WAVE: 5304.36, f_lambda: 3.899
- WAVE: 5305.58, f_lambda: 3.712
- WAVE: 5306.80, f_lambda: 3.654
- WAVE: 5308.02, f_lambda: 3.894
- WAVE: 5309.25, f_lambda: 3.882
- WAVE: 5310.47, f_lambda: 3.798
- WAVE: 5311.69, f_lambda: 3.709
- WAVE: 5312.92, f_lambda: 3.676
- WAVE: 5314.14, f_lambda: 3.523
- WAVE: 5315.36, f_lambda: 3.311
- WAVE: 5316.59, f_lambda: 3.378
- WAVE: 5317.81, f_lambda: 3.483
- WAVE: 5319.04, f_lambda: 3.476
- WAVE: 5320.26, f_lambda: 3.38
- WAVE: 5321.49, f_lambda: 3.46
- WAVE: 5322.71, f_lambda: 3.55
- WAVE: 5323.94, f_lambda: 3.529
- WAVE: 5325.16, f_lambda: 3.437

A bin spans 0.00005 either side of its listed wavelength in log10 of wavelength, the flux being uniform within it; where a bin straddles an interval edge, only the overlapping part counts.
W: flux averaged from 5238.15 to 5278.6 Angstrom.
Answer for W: 3.31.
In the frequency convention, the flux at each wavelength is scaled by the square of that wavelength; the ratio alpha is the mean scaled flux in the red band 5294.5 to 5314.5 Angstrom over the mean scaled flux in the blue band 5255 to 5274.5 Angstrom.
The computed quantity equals 1.2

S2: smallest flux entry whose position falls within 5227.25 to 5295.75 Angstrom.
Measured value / 2.916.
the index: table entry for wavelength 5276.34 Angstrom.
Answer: 3.327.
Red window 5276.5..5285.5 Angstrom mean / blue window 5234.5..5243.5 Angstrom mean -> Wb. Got 1.1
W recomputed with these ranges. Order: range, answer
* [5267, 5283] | 3.33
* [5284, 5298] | 3.63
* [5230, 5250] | 3.35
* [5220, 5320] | 3.48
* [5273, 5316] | 3.61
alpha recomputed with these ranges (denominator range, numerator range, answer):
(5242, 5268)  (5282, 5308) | 1.09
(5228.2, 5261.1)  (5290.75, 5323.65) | 1.07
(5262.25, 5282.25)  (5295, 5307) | 1.12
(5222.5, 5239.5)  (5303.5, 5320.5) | 1.08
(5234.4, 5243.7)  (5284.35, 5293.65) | 1.15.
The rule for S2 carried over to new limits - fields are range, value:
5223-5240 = 3.043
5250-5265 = 2.963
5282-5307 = 3.392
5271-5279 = 3.063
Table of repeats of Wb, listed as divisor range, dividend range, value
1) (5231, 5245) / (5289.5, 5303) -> 1.11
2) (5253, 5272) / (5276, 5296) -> 1.12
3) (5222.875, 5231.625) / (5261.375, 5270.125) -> 0.83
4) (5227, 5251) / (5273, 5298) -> 1.04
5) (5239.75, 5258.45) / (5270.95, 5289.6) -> 1.01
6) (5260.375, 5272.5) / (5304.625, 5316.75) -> 1.21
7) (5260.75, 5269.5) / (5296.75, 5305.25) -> 1.19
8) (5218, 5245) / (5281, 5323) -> 1.04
